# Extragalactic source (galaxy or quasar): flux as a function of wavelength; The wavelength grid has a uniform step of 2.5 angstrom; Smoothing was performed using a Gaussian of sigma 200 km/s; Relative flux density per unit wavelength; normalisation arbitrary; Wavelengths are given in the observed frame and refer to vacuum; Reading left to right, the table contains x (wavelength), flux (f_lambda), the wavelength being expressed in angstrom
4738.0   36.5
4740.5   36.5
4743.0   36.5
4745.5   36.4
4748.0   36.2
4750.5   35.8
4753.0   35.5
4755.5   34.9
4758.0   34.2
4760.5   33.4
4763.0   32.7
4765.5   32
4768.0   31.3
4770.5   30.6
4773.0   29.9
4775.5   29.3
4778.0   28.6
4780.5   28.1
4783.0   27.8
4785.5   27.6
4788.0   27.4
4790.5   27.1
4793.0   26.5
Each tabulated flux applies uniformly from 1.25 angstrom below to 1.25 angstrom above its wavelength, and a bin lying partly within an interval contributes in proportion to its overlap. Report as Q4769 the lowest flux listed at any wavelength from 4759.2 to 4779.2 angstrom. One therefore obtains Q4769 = 28.6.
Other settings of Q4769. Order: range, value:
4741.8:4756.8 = 34.9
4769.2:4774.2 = 29.9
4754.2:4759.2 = 34.2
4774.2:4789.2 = 27.4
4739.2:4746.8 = 36.4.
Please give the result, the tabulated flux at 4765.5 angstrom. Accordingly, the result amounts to 32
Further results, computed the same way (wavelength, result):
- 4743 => 36.5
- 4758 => 34.2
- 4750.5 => 35.8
